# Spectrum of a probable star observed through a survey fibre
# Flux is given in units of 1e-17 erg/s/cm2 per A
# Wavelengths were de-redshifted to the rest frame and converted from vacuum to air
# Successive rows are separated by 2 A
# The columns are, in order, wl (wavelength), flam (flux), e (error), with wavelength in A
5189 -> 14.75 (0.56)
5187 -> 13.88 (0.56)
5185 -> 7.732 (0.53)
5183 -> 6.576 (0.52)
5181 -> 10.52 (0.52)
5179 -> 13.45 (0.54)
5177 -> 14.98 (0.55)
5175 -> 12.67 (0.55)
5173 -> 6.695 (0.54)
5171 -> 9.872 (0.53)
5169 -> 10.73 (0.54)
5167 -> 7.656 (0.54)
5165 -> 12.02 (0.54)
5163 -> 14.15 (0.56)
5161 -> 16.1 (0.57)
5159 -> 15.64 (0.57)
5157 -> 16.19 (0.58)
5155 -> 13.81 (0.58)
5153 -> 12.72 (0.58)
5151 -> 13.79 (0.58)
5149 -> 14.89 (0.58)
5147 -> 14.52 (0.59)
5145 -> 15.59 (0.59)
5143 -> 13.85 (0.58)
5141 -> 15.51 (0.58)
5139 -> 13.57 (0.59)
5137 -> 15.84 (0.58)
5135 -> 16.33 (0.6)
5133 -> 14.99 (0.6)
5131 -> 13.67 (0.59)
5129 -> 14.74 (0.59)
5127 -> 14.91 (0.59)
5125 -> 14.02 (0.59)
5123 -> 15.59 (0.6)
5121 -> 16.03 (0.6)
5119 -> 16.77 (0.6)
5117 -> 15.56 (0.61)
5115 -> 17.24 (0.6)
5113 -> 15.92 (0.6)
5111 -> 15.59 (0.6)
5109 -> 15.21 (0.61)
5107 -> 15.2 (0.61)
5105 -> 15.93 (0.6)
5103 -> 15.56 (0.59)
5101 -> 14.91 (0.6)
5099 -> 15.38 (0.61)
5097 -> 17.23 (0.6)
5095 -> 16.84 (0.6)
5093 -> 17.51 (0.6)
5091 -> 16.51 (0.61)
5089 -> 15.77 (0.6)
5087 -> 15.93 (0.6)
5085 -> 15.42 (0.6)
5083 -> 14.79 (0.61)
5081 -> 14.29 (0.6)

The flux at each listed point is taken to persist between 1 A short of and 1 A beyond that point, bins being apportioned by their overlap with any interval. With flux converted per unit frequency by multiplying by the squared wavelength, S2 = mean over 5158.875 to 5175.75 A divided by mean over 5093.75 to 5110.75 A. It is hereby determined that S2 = 0.7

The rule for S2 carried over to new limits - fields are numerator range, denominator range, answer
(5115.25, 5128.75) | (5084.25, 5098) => 0.95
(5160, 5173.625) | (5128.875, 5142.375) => 0.76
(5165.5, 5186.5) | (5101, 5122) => 0.66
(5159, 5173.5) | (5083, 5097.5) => 0.73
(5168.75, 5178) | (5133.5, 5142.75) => 0.74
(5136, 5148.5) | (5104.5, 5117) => 0.95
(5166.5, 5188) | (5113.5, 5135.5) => 0.69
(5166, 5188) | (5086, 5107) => 0.67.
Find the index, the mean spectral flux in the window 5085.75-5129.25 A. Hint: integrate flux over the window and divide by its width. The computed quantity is 15.9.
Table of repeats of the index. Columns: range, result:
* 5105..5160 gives 15.1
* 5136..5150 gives 14.8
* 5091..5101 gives 16.5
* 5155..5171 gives 13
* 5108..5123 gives 16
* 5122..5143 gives 14.9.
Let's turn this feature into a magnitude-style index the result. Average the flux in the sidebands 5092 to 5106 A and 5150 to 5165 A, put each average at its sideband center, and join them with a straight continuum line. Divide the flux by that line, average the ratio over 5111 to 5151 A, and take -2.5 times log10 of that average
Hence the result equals 0.002 mag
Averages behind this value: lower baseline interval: 16.2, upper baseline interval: 14.5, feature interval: 15.2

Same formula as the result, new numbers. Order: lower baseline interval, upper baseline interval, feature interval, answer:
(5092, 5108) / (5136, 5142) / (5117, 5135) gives 0.01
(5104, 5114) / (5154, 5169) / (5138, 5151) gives -0.03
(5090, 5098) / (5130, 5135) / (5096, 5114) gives 0.05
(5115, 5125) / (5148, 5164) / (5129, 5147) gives 0.03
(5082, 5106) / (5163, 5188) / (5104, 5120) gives -0.08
